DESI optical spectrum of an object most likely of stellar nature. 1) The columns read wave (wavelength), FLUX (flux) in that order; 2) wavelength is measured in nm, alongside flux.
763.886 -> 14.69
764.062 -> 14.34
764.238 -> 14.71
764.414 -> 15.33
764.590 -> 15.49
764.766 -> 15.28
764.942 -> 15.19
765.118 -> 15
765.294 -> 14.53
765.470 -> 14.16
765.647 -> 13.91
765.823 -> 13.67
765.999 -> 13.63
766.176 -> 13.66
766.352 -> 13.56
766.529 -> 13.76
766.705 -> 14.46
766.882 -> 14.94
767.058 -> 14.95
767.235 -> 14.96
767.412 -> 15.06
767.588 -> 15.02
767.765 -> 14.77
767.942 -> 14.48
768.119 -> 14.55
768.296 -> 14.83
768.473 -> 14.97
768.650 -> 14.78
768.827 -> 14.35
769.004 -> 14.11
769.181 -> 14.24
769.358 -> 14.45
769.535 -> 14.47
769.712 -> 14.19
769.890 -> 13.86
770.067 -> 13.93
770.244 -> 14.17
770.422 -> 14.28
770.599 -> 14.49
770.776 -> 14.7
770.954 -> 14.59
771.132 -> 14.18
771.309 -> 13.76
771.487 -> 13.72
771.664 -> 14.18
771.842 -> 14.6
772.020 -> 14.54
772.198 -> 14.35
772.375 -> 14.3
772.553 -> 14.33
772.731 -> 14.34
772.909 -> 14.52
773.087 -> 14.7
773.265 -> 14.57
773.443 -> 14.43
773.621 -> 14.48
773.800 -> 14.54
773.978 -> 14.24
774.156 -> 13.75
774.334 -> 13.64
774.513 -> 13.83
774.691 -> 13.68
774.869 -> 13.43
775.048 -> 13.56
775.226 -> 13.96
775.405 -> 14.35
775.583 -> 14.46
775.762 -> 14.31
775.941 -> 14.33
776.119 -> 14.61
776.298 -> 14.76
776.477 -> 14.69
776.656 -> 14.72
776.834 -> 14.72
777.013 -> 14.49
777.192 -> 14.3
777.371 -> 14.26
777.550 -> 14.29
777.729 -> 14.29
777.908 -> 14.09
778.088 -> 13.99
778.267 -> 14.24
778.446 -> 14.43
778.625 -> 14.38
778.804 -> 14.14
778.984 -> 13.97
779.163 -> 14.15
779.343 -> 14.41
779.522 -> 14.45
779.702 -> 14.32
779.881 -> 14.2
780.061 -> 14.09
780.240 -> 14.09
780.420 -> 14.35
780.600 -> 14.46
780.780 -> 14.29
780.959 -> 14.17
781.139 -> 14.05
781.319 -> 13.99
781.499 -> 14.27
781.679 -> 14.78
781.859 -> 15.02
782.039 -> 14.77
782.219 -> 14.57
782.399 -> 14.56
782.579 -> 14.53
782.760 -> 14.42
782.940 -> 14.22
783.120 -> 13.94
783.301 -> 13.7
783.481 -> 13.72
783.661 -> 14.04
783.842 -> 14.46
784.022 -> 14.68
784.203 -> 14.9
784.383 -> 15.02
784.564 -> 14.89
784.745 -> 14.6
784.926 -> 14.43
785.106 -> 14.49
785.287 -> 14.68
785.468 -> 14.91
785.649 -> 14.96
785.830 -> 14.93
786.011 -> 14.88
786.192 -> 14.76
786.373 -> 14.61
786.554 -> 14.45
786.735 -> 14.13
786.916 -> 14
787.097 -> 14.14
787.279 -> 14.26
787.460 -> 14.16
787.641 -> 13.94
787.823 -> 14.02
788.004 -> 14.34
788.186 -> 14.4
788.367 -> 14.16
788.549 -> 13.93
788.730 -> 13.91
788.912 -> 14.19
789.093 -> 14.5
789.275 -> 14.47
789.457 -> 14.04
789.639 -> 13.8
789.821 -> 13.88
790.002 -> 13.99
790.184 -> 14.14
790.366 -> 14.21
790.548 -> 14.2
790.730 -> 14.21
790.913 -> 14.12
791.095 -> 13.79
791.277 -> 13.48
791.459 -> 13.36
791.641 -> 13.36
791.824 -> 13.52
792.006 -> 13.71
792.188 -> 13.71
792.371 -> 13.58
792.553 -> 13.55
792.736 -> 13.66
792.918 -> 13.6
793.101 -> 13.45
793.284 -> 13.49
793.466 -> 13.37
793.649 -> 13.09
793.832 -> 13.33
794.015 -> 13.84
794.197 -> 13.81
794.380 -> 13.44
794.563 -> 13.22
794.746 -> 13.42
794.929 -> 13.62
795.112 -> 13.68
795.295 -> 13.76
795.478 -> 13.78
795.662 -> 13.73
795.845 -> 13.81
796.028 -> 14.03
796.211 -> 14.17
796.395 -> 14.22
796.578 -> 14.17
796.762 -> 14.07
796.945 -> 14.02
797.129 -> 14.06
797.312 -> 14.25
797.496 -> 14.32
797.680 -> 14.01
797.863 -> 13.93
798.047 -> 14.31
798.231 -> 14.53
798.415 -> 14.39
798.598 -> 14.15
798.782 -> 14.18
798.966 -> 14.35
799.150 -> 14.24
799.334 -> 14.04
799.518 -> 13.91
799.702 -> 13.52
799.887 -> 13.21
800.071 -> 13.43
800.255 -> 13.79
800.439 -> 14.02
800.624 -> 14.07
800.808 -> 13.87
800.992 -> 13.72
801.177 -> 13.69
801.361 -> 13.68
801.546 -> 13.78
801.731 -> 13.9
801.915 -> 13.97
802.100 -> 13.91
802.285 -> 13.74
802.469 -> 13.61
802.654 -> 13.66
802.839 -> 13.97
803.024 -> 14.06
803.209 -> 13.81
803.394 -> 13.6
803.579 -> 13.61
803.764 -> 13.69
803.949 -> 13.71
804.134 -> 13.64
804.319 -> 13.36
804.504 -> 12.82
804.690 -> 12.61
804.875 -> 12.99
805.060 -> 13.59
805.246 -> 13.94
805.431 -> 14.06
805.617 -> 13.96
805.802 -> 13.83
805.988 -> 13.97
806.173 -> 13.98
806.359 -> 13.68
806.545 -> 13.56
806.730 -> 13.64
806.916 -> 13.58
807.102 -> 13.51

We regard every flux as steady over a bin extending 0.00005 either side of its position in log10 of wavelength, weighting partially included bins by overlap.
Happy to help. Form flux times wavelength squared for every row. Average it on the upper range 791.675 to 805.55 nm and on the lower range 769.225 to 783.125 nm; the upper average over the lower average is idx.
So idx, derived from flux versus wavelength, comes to 1.02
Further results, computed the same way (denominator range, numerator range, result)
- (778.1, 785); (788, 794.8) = 0.98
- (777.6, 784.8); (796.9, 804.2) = 1.02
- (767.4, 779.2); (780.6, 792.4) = 1.03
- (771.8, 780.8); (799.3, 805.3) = 1.02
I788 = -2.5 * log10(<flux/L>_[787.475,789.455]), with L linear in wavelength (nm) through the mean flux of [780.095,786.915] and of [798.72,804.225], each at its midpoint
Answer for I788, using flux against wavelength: 0.01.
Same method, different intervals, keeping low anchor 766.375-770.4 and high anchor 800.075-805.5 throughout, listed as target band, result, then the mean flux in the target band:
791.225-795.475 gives 0.03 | 13.5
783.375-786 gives -0.04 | 14.6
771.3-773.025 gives 0.01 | 14.3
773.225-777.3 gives 0.01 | 14.3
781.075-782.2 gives -0.02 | 14.5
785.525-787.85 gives -0.03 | 14.4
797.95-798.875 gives -0.04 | 14.3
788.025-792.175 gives 0.00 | 14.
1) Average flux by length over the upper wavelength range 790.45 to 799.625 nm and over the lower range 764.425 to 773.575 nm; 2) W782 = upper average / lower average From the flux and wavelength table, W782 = 1.0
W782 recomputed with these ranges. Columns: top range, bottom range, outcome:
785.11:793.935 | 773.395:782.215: 0.98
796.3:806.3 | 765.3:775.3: 0.97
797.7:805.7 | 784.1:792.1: 0.97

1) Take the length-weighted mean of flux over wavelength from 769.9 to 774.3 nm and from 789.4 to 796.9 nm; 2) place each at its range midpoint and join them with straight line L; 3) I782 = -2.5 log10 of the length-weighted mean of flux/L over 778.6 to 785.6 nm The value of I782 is -0.027 mag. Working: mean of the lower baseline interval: 14.3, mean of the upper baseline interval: 13.7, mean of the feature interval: 14.4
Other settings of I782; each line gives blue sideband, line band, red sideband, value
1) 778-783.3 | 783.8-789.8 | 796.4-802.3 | -0.02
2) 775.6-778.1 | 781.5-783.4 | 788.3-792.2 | -0.02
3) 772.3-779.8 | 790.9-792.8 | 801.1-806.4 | 0.03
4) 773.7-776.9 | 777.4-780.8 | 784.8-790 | 0.00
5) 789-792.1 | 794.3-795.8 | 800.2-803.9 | 0.02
